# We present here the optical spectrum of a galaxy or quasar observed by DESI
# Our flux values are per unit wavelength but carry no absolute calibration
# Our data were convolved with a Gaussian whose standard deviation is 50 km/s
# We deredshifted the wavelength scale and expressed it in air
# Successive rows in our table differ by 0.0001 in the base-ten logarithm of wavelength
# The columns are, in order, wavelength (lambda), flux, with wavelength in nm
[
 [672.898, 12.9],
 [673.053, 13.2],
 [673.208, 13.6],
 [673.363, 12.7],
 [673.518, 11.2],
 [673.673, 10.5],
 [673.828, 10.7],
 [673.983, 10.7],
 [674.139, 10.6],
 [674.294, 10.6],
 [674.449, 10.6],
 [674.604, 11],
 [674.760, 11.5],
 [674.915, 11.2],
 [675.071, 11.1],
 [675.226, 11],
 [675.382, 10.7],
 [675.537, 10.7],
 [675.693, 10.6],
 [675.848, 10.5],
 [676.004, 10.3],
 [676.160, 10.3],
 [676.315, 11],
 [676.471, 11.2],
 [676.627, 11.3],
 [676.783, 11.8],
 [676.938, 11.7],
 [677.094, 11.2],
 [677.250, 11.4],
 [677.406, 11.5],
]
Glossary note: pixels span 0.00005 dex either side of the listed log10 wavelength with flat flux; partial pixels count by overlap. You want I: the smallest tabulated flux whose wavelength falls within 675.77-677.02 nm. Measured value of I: 10.3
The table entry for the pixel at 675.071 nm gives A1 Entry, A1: 11.1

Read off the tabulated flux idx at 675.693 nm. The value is 10.6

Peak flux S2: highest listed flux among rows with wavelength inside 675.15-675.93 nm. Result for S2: 11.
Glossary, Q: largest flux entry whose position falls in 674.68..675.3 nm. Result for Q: 11.5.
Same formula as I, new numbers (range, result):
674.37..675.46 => 10.6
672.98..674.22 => 10.5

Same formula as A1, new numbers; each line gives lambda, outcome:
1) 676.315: 11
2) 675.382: 10.7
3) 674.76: 11.5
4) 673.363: 12.7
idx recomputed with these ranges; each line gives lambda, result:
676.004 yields 10.3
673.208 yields 13.6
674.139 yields 10.6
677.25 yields 11.4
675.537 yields 10.7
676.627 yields 11.3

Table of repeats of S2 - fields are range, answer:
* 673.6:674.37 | 10.7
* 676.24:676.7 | 11.3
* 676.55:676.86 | 11.8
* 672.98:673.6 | 13.6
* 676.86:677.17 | 11.7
